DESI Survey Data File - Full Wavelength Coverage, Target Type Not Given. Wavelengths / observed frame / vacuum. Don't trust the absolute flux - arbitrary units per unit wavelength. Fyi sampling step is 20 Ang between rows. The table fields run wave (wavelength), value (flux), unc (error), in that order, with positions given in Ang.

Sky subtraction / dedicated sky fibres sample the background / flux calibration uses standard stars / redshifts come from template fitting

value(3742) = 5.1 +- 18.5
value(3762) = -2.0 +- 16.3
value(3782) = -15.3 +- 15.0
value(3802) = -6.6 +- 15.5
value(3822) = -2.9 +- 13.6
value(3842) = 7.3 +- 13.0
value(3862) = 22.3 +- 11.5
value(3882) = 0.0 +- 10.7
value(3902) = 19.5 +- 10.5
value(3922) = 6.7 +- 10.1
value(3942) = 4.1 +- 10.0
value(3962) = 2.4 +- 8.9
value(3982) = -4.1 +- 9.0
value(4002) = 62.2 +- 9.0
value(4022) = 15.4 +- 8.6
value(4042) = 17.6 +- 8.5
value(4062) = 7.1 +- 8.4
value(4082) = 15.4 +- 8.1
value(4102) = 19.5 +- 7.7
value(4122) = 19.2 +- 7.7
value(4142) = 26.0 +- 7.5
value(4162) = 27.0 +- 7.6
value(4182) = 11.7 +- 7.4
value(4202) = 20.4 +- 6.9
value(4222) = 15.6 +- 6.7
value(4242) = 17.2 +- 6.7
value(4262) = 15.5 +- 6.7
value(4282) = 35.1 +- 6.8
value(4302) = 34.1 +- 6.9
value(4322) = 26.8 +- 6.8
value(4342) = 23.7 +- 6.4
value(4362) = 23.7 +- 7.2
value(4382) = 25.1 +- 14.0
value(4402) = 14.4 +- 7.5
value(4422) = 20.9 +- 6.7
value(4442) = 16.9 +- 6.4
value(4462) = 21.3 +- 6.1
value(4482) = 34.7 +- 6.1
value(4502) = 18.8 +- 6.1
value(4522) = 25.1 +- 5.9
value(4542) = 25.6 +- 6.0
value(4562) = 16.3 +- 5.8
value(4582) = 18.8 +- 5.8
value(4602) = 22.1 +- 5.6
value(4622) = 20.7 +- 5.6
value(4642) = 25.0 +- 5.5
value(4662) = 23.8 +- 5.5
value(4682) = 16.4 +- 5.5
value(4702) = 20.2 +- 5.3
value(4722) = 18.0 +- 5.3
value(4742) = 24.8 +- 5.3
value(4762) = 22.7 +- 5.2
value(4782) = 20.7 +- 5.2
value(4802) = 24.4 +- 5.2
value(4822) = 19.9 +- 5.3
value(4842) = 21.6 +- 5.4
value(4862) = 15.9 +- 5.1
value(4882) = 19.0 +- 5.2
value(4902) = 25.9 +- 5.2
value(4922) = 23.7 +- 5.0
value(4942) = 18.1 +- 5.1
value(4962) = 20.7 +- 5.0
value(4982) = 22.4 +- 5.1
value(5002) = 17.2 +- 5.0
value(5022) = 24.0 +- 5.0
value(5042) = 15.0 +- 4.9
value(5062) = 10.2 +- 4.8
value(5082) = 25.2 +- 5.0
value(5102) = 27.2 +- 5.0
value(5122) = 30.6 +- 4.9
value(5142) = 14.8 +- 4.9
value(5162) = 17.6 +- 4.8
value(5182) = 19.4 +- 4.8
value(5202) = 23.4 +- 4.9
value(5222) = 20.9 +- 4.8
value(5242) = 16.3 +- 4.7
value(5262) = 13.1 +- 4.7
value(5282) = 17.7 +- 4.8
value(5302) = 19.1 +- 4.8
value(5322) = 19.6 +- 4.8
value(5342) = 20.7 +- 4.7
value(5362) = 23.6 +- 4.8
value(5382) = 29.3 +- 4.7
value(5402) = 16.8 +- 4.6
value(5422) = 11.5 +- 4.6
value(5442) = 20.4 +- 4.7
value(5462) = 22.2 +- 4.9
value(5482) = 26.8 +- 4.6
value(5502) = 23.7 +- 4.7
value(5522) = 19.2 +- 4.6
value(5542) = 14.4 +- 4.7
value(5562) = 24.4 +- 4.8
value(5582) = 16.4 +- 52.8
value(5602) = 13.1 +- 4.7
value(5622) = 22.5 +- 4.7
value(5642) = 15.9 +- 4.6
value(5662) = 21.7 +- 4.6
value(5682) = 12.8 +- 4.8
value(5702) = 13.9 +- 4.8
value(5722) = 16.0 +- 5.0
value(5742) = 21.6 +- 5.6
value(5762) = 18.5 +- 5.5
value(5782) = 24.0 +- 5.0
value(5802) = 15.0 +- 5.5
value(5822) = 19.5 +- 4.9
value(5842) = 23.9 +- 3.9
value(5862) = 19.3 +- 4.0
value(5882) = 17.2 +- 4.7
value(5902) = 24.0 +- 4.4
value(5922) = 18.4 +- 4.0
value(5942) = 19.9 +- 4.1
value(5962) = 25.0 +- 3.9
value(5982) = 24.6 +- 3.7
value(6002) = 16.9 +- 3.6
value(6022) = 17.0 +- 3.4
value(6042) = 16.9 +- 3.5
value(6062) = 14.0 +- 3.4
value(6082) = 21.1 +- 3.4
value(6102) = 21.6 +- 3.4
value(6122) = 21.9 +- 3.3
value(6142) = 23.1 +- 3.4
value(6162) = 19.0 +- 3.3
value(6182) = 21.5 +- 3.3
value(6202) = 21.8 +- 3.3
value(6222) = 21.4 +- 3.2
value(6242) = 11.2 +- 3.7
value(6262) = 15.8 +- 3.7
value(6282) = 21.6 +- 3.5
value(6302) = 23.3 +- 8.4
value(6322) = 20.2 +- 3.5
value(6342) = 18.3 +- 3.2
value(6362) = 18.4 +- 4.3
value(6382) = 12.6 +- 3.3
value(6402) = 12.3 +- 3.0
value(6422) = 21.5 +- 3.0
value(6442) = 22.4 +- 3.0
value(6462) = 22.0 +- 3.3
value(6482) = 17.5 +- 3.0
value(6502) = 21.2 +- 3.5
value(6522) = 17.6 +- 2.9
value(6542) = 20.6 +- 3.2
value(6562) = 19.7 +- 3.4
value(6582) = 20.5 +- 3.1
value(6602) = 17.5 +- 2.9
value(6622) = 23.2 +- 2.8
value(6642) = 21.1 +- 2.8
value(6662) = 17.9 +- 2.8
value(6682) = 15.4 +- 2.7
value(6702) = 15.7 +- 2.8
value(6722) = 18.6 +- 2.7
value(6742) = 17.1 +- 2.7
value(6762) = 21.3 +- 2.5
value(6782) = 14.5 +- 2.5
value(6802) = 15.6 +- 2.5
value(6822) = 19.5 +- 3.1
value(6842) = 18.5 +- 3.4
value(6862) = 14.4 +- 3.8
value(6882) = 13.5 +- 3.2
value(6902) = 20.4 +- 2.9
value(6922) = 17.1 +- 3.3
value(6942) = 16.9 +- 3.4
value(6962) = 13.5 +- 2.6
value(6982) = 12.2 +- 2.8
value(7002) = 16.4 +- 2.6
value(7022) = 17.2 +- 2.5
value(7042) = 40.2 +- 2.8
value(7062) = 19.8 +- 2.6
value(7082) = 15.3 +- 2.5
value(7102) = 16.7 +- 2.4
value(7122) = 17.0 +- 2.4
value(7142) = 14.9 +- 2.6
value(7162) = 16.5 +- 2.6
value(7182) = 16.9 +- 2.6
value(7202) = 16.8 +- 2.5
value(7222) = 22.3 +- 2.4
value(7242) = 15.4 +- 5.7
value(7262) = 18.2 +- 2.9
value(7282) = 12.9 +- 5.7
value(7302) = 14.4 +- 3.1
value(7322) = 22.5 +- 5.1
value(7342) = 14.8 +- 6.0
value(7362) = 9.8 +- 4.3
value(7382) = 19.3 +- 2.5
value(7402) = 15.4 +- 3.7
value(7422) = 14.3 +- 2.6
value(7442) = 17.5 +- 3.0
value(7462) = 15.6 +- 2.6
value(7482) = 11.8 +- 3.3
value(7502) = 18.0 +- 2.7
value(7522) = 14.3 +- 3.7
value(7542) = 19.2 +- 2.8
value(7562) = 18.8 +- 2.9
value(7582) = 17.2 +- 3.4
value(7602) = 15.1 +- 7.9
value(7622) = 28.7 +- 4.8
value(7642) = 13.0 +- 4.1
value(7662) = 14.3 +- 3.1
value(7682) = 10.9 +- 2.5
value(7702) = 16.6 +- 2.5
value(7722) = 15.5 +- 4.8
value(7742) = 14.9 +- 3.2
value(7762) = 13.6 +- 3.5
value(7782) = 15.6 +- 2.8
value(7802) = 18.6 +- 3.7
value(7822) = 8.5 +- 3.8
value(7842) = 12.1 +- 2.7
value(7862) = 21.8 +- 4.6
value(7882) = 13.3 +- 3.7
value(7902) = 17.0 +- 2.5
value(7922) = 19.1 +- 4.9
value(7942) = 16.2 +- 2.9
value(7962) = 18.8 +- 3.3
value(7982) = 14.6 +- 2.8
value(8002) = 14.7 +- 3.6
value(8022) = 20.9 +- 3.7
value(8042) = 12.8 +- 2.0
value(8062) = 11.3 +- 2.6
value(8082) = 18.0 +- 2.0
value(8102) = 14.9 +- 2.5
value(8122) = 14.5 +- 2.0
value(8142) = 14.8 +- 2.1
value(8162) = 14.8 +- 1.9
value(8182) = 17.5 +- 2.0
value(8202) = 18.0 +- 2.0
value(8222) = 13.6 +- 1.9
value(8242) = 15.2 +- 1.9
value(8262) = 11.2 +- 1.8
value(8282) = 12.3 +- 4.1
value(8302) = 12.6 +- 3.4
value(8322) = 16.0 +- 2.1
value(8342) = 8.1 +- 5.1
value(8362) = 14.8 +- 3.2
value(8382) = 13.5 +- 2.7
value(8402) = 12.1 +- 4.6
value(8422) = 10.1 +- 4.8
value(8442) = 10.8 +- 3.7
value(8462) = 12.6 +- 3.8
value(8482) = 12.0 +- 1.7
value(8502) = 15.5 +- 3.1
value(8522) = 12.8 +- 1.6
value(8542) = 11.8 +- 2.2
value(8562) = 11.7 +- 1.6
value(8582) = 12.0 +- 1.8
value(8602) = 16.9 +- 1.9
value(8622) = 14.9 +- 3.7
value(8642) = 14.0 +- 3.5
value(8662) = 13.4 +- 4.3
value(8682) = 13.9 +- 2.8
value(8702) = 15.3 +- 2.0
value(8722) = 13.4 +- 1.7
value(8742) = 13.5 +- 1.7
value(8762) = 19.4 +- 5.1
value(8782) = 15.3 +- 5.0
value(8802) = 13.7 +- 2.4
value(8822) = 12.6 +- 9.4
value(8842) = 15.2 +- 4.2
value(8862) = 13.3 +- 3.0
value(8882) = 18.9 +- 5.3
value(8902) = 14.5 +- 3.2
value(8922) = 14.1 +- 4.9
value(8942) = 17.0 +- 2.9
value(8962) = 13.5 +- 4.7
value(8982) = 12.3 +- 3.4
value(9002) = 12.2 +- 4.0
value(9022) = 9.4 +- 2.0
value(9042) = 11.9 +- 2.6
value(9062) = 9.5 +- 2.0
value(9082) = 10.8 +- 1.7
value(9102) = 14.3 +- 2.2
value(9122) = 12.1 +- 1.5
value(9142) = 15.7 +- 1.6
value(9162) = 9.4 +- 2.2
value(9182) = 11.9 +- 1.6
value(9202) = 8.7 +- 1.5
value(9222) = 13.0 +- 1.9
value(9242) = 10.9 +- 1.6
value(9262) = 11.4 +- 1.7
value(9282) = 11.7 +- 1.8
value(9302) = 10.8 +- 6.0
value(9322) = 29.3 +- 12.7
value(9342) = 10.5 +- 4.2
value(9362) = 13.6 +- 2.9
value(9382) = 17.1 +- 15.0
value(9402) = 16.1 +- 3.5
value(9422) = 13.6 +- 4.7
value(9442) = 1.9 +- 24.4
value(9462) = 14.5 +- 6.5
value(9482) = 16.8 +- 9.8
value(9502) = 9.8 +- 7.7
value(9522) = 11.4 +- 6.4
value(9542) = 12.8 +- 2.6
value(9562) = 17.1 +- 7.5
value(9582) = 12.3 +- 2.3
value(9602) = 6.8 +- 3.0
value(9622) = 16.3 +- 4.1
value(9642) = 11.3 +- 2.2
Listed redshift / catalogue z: 0.074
